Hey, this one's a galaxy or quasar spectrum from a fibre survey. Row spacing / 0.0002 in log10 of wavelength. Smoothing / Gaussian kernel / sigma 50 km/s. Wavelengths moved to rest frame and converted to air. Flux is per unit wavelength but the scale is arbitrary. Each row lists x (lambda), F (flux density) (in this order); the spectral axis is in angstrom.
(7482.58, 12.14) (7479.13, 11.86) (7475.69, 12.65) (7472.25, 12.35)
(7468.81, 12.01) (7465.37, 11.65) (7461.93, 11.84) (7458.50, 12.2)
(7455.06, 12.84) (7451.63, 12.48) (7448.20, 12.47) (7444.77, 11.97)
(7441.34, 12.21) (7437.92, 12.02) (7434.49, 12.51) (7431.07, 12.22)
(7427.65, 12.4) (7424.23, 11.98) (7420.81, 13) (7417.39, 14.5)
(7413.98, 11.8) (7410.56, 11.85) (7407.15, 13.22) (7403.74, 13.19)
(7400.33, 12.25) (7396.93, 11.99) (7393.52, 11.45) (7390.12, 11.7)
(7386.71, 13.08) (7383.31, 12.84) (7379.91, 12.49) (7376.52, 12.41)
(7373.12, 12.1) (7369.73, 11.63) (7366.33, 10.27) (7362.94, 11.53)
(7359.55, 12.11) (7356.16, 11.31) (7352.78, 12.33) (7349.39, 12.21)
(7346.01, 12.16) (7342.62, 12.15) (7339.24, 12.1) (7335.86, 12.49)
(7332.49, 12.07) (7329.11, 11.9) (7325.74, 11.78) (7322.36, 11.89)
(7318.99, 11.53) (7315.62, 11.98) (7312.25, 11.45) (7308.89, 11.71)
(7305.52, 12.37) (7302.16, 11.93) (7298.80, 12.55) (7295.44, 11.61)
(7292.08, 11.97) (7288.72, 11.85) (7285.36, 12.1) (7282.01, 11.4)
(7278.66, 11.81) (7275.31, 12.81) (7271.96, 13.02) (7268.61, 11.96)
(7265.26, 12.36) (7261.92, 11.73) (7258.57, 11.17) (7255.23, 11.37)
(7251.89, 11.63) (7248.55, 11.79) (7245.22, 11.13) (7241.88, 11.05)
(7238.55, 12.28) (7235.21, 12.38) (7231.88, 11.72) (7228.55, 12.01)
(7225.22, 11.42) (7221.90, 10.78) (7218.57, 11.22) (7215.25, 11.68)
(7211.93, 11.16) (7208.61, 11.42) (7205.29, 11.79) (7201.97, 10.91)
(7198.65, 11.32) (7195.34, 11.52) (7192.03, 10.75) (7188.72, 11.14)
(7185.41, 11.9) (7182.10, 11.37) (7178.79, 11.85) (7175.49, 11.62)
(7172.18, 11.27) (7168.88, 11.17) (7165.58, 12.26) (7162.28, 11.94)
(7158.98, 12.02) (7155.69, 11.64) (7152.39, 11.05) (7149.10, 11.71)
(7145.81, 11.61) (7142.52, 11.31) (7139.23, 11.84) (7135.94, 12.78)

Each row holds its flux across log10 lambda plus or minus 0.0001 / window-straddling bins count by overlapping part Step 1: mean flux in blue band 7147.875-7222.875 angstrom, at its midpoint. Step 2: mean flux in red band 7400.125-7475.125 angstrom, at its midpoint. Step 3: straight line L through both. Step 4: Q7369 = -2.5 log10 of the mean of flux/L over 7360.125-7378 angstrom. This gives 0.05 mag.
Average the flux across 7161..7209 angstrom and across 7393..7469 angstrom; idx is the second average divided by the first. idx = 1.1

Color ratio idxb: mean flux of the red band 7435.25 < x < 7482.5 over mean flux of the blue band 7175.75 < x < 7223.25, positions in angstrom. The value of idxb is 1.07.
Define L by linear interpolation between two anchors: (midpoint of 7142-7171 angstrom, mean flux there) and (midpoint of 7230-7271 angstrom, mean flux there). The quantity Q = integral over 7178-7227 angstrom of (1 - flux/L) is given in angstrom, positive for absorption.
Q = 1.46 angstrom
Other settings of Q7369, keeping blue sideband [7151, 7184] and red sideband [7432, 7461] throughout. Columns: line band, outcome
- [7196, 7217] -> 0.03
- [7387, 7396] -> 0.03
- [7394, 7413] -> -0.02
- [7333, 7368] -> 0.02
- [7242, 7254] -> 0.03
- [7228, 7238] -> -0.02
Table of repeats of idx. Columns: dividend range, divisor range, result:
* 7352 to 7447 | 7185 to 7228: 1.08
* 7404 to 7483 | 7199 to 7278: 1.06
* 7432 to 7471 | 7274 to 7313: 1.02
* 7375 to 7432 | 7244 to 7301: 1.05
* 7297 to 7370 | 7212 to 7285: 1.01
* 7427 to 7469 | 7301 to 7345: 1.02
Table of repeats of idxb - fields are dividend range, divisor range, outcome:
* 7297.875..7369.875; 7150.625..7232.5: 1.04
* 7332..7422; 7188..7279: 1.05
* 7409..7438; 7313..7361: 1.04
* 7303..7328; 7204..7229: 1.04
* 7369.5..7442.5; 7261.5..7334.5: 1.04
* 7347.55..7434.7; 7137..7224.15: 1.07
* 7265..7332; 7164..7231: 1.05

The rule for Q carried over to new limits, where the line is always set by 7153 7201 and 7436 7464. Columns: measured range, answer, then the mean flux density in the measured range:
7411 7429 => -0.8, 12.7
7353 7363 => 0.2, 11.8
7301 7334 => 0.1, 11.9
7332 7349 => -0.3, 12.2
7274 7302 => -0.4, 12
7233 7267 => 0.1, 11.7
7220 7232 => 0.2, 11.4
